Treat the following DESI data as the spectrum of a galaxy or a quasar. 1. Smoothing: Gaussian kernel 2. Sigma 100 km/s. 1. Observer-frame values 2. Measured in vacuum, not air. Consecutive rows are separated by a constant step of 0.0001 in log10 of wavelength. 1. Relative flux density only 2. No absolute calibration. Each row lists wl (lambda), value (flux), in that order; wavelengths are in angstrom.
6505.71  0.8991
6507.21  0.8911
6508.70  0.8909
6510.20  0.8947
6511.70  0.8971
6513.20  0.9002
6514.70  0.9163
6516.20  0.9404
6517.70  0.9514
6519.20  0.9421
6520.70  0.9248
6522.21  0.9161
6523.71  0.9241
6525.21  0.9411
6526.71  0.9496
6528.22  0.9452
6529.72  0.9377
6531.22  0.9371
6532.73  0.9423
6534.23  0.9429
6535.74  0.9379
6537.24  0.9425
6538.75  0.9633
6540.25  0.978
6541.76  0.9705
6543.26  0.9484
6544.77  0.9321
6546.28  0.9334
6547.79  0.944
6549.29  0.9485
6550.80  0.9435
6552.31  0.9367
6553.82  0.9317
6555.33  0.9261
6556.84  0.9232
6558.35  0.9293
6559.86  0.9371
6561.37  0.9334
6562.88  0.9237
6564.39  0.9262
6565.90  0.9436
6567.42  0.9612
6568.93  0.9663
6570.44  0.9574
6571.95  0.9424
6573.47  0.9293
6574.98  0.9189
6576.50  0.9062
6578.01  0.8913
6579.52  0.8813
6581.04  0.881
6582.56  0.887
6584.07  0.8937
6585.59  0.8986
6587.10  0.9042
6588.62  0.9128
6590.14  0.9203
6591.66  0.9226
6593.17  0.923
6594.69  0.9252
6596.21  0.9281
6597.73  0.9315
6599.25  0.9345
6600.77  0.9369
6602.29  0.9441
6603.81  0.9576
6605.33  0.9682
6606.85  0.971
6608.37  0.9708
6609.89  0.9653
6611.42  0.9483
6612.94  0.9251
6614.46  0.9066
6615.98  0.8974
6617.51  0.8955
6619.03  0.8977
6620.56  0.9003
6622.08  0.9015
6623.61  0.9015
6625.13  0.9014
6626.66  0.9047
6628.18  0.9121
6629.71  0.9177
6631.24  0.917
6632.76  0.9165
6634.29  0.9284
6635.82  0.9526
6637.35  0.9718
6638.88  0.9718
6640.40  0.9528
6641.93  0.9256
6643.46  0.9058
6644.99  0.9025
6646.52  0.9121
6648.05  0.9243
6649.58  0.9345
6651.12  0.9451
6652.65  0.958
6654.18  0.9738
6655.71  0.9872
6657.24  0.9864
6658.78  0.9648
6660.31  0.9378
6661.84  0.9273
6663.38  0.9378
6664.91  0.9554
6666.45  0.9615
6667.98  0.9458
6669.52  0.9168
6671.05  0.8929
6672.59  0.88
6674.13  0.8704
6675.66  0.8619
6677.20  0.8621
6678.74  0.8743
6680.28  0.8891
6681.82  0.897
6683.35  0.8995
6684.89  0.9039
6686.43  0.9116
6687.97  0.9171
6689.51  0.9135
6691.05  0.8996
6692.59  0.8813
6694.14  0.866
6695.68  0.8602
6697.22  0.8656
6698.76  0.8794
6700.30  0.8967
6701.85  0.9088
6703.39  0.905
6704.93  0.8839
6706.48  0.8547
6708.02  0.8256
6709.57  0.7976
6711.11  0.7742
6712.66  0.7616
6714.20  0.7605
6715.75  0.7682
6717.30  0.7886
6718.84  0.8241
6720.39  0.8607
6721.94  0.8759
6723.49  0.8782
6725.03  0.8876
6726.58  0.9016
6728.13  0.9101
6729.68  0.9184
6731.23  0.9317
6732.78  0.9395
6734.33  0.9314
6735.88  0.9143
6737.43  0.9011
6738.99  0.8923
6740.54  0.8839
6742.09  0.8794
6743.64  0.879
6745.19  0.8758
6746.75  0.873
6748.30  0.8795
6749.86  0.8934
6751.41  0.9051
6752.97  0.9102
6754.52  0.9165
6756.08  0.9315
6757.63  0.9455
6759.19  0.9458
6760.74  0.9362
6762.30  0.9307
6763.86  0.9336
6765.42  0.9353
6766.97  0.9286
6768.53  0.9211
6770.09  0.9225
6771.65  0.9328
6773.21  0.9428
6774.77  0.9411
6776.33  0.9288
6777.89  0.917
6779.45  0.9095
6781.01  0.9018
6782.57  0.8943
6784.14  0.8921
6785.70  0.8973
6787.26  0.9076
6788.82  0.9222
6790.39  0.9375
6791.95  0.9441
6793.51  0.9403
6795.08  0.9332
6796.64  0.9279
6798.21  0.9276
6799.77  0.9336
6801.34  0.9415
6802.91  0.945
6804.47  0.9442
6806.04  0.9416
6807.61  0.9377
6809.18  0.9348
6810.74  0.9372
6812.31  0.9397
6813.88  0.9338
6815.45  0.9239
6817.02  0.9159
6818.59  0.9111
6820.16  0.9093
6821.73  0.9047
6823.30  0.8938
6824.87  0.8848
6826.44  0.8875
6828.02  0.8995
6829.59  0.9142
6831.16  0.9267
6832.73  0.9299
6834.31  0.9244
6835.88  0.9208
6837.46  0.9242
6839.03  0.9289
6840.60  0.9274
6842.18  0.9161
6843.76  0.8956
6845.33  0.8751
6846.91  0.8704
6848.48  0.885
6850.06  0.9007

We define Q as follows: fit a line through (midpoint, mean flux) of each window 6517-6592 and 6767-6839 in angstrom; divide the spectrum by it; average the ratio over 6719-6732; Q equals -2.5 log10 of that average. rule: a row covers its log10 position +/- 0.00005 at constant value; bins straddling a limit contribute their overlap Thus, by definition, 0.04 mag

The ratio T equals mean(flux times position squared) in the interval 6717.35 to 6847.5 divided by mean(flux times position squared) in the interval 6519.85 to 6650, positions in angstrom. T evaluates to 1.04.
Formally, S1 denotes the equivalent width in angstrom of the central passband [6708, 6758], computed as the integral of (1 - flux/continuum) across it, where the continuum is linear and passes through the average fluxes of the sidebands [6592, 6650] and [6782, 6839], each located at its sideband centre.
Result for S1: 2.77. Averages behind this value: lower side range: 0.929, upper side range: 0.922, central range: 0.873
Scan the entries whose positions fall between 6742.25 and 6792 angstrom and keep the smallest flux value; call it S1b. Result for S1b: 0.873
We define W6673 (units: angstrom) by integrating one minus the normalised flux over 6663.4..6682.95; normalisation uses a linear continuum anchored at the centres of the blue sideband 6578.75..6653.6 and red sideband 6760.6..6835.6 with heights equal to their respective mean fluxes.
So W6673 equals 0.5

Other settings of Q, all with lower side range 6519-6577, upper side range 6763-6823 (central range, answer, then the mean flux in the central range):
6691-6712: 0.08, 0.862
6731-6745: 0.03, 0.904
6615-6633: 0.04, 0.905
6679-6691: 0.03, 0.903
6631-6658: -0.01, 0.943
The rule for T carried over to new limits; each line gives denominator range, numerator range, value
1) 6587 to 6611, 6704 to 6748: 0.96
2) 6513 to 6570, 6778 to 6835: 1.06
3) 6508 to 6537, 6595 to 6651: 1.03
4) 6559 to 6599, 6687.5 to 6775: 1.01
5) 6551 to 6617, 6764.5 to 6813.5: 1.06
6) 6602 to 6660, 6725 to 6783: 1.01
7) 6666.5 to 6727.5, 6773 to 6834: 1.09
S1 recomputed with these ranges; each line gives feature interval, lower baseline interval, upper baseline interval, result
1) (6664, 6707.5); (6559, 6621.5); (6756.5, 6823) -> 1.5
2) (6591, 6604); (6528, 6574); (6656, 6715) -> -0.1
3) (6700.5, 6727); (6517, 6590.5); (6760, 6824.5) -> 2.5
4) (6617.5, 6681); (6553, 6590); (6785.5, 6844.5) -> -0.1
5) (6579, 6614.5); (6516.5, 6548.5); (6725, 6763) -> 0.2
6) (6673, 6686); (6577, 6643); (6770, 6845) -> 0.6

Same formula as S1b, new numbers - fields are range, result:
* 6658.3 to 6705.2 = 0.8602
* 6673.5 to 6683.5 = 0.8619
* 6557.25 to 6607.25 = 0.881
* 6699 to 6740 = 0.7605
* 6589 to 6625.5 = 0.8955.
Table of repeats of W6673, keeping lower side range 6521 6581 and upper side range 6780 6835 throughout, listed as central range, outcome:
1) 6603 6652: 0.2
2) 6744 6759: 0.3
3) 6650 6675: -0.3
